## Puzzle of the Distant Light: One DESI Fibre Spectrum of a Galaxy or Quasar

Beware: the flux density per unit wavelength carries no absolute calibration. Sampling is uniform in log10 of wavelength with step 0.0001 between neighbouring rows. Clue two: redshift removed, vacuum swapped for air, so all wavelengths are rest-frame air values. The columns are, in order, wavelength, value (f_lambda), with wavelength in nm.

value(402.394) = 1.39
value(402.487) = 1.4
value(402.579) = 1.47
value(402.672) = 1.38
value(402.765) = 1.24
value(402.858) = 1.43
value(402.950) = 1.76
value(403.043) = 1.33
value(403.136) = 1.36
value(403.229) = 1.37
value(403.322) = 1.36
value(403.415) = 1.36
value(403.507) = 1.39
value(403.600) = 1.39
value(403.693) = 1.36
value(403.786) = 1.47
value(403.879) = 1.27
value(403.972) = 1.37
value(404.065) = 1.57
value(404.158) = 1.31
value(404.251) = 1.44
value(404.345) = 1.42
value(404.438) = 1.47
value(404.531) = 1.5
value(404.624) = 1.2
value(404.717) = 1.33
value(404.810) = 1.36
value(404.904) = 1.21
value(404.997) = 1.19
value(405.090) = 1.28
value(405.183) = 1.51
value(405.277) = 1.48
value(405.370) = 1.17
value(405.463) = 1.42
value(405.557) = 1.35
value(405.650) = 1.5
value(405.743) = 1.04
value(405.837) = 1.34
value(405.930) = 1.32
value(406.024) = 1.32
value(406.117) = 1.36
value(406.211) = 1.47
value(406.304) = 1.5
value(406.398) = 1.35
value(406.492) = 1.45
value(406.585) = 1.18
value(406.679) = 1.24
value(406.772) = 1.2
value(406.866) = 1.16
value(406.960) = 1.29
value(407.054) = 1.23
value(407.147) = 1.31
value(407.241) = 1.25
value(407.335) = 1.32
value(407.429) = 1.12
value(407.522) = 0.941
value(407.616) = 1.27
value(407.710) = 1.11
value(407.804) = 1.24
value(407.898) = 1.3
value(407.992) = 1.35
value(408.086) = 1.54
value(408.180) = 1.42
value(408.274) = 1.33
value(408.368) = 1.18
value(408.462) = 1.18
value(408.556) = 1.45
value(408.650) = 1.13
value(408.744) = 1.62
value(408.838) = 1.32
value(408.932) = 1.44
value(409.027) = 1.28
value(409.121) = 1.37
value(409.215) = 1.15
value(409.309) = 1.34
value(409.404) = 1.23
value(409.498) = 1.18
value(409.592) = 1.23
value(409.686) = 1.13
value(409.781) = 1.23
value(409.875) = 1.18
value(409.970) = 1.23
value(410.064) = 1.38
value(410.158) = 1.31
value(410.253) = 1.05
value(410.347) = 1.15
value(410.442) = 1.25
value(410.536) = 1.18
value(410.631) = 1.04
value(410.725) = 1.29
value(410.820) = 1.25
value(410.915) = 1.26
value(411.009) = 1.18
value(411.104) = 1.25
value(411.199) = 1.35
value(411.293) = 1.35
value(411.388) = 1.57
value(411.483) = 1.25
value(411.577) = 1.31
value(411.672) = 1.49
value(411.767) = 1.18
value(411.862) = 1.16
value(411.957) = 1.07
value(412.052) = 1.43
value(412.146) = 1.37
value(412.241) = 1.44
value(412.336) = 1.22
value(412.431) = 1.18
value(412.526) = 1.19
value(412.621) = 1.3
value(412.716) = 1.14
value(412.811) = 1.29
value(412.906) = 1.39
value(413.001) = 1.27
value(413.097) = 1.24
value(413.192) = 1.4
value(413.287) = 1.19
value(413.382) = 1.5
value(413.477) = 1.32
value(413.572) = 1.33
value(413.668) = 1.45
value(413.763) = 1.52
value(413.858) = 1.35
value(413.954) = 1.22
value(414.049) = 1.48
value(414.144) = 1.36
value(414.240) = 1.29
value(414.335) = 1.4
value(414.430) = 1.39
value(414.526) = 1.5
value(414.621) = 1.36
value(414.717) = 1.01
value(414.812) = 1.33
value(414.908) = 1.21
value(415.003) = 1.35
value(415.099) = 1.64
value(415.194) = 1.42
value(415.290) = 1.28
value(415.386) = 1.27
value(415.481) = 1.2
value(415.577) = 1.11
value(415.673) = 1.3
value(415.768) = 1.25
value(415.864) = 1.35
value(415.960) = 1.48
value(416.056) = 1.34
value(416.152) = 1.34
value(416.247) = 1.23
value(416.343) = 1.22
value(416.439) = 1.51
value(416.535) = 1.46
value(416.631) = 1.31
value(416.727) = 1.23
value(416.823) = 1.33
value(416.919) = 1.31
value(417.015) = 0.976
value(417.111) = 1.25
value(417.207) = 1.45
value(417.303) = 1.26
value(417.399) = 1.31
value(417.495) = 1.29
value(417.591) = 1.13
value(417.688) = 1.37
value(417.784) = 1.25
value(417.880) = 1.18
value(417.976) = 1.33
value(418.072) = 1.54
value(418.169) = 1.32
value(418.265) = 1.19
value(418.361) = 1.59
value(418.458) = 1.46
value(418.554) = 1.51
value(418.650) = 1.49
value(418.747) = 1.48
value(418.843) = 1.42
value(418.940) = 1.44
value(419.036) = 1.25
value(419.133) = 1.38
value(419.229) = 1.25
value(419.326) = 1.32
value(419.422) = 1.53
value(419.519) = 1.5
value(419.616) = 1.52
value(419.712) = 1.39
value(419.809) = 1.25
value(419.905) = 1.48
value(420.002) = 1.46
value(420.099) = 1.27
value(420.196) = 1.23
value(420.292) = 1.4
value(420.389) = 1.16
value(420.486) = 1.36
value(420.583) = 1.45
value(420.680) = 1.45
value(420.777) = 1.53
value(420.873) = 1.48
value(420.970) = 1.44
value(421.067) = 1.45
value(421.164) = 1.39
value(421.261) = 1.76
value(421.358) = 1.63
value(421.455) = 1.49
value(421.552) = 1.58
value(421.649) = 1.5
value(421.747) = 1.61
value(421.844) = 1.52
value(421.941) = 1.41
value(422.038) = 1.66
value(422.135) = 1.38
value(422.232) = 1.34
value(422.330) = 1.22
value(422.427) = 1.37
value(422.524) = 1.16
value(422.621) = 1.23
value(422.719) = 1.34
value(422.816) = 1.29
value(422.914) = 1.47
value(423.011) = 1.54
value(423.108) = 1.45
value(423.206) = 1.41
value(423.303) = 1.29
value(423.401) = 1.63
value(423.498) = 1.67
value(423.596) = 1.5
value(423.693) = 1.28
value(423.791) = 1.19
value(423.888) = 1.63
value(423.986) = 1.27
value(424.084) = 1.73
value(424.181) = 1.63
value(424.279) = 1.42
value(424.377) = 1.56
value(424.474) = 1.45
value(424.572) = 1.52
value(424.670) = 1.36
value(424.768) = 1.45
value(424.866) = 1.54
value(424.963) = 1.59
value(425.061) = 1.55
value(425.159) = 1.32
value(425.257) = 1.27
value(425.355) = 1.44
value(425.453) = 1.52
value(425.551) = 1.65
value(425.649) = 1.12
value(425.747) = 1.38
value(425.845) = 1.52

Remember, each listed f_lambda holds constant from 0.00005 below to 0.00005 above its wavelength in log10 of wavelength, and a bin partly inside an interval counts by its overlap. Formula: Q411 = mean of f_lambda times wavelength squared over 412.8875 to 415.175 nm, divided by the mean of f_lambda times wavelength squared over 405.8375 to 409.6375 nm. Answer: 1.1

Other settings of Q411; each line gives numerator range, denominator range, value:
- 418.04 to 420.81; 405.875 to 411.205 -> 1.16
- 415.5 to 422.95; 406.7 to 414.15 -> 1.12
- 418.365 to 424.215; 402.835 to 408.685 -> 1.16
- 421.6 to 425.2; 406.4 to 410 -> 1.23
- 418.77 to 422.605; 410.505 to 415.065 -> 1.13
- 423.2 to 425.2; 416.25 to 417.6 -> 1.19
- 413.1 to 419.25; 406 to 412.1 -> 1.09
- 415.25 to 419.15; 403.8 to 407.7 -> 1.07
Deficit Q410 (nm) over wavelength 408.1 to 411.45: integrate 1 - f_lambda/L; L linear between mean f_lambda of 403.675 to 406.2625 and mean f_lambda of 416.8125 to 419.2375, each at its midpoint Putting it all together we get 0.19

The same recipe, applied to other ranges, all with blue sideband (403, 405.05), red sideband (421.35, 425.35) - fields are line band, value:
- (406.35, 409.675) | 0.256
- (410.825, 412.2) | 0.095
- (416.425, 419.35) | 0.174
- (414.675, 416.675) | 0.140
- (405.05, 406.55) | 0.008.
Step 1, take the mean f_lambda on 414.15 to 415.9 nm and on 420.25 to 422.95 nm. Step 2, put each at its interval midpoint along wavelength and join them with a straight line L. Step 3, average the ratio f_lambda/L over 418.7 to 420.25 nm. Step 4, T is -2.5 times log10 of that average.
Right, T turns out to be 0.005 mag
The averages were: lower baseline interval 1.32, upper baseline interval 1.43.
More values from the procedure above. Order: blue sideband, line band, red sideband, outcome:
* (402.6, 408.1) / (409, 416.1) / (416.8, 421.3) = 0.05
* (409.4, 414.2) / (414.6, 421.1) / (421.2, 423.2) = 0.02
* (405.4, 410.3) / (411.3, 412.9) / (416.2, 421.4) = 0.02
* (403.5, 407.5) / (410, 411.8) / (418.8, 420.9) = 0.07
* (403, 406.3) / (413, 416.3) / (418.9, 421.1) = 0.04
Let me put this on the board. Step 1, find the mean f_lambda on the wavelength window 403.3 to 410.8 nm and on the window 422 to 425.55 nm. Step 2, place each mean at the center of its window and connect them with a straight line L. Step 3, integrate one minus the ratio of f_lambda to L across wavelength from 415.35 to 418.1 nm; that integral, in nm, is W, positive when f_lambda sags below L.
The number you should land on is 0.17 nm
